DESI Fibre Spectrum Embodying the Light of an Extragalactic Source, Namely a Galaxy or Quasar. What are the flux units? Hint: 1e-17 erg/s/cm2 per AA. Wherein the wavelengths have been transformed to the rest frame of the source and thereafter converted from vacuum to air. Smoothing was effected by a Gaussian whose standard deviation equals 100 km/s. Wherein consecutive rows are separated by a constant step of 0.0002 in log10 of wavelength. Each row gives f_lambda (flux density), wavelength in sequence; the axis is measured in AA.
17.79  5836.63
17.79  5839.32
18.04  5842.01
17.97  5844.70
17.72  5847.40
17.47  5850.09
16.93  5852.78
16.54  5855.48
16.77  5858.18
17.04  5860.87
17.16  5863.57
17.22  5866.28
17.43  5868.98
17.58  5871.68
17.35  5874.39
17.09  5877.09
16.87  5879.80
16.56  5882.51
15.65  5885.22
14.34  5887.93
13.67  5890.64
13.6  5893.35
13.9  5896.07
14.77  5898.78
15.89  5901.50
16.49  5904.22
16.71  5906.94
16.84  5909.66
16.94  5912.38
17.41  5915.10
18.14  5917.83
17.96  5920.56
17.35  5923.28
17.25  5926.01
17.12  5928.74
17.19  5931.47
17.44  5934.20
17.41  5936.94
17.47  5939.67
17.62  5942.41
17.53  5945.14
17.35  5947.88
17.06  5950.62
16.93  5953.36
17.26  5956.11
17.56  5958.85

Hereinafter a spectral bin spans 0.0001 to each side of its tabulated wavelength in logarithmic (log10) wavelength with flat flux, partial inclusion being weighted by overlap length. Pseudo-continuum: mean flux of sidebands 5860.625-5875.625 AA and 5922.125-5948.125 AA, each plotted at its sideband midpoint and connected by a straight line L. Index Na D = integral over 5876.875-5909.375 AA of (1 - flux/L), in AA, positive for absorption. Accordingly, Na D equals 3.5 AA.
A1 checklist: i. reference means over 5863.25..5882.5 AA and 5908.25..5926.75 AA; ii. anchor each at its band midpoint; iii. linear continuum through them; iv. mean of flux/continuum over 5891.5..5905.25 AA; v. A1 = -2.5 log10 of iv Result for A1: 0.17 mag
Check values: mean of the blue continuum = 17.2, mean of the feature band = 14.8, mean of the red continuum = 17.4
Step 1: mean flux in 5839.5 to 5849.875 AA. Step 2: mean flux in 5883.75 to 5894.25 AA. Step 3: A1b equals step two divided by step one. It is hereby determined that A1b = 0.8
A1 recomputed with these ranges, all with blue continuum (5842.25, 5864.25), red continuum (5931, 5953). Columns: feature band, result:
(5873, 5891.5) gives 0.08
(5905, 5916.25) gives 0.02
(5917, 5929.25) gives -0.01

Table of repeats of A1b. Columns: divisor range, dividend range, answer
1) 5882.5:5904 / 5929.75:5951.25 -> 1.18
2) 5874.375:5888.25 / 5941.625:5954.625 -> 1.06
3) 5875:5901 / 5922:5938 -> 1.13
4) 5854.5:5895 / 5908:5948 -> 1.07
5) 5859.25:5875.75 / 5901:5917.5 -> 0.97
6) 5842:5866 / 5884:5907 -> 0.86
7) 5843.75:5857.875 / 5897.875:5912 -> 0.94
